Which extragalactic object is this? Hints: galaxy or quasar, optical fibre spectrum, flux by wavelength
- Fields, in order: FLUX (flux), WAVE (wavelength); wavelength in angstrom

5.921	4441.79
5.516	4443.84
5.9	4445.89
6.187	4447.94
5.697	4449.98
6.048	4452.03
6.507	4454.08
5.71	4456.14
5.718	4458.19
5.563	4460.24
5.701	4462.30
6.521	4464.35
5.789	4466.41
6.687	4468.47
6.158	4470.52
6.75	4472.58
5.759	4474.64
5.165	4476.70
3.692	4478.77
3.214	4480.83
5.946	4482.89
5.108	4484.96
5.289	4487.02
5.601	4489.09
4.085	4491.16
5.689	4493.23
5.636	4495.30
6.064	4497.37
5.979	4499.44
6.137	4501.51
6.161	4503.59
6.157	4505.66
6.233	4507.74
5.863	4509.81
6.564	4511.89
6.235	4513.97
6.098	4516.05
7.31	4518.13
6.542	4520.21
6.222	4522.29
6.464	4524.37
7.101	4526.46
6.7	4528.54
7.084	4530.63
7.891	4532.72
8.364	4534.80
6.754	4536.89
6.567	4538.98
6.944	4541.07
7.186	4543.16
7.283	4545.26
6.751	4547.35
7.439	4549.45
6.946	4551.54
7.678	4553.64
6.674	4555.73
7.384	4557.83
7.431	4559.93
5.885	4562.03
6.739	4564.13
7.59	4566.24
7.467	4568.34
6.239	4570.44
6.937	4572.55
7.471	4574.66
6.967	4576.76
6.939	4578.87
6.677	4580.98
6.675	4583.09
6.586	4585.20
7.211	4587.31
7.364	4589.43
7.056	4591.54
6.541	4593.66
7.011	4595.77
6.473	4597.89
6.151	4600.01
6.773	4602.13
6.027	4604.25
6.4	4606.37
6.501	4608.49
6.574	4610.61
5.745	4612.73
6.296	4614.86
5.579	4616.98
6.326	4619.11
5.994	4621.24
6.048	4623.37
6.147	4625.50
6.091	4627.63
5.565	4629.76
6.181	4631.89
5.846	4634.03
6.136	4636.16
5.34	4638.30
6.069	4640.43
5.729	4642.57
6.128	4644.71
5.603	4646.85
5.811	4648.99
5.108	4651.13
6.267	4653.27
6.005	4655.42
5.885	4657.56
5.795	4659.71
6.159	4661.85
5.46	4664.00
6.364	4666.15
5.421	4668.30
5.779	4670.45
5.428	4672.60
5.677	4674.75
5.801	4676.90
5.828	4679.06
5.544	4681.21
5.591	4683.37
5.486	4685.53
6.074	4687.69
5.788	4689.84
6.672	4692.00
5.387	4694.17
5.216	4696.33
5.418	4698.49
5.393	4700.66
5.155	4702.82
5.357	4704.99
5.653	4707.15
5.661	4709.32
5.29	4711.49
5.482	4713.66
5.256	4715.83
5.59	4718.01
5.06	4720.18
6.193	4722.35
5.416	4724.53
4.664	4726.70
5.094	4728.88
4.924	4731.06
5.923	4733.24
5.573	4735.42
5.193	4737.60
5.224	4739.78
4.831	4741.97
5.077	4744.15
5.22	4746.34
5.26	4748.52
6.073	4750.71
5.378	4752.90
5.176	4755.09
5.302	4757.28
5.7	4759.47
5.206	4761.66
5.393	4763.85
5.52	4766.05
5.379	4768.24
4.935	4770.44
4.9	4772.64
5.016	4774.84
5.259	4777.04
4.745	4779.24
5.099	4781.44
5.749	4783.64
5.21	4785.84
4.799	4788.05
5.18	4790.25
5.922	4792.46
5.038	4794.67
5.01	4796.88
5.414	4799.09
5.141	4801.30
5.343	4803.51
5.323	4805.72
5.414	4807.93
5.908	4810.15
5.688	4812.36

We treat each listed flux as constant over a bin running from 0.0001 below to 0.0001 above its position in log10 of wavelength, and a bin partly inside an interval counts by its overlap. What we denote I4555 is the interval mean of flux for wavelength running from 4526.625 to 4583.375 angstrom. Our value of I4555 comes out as 7.07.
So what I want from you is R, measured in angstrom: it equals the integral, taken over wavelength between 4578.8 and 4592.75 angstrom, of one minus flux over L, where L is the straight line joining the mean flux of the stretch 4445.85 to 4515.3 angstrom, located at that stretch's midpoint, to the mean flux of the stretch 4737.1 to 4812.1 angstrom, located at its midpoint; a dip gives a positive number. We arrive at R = -3.4 angstrom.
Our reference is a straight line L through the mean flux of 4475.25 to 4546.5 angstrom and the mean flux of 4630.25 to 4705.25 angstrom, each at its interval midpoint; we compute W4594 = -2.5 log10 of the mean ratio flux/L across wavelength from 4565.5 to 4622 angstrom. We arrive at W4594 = -0.12 mag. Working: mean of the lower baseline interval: 6.16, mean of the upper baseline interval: 5.74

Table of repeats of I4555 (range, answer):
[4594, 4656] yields 6.07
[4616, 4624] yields 5.98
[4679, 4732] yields 5.48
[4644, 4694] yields 5.8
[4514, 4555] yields 7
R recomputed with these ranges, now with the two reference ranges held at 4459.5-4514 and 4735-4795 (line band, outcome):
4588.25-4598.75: -2.6 angstrom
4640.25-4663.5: -1.8 angstrom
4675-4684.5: -0.5 angstrom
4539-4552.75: -3.6 angstrom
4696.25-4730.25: -0.2 angstrom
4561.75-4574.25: -3.0 angstrom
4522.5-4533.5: -2.6 angstrom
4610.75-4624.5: -1.4 angstrom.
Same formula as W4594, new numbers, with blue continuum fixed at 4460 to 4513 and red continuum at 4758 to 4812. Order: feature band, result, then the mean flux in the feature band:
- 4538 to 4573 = -0.25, 7.01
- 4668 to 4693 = -0.07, 5.77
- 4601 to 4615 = -0.15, 6.33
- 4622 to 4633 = -0.10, 6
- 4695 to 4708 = 0.01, 5.36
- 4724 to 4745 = 0.03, 5.19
